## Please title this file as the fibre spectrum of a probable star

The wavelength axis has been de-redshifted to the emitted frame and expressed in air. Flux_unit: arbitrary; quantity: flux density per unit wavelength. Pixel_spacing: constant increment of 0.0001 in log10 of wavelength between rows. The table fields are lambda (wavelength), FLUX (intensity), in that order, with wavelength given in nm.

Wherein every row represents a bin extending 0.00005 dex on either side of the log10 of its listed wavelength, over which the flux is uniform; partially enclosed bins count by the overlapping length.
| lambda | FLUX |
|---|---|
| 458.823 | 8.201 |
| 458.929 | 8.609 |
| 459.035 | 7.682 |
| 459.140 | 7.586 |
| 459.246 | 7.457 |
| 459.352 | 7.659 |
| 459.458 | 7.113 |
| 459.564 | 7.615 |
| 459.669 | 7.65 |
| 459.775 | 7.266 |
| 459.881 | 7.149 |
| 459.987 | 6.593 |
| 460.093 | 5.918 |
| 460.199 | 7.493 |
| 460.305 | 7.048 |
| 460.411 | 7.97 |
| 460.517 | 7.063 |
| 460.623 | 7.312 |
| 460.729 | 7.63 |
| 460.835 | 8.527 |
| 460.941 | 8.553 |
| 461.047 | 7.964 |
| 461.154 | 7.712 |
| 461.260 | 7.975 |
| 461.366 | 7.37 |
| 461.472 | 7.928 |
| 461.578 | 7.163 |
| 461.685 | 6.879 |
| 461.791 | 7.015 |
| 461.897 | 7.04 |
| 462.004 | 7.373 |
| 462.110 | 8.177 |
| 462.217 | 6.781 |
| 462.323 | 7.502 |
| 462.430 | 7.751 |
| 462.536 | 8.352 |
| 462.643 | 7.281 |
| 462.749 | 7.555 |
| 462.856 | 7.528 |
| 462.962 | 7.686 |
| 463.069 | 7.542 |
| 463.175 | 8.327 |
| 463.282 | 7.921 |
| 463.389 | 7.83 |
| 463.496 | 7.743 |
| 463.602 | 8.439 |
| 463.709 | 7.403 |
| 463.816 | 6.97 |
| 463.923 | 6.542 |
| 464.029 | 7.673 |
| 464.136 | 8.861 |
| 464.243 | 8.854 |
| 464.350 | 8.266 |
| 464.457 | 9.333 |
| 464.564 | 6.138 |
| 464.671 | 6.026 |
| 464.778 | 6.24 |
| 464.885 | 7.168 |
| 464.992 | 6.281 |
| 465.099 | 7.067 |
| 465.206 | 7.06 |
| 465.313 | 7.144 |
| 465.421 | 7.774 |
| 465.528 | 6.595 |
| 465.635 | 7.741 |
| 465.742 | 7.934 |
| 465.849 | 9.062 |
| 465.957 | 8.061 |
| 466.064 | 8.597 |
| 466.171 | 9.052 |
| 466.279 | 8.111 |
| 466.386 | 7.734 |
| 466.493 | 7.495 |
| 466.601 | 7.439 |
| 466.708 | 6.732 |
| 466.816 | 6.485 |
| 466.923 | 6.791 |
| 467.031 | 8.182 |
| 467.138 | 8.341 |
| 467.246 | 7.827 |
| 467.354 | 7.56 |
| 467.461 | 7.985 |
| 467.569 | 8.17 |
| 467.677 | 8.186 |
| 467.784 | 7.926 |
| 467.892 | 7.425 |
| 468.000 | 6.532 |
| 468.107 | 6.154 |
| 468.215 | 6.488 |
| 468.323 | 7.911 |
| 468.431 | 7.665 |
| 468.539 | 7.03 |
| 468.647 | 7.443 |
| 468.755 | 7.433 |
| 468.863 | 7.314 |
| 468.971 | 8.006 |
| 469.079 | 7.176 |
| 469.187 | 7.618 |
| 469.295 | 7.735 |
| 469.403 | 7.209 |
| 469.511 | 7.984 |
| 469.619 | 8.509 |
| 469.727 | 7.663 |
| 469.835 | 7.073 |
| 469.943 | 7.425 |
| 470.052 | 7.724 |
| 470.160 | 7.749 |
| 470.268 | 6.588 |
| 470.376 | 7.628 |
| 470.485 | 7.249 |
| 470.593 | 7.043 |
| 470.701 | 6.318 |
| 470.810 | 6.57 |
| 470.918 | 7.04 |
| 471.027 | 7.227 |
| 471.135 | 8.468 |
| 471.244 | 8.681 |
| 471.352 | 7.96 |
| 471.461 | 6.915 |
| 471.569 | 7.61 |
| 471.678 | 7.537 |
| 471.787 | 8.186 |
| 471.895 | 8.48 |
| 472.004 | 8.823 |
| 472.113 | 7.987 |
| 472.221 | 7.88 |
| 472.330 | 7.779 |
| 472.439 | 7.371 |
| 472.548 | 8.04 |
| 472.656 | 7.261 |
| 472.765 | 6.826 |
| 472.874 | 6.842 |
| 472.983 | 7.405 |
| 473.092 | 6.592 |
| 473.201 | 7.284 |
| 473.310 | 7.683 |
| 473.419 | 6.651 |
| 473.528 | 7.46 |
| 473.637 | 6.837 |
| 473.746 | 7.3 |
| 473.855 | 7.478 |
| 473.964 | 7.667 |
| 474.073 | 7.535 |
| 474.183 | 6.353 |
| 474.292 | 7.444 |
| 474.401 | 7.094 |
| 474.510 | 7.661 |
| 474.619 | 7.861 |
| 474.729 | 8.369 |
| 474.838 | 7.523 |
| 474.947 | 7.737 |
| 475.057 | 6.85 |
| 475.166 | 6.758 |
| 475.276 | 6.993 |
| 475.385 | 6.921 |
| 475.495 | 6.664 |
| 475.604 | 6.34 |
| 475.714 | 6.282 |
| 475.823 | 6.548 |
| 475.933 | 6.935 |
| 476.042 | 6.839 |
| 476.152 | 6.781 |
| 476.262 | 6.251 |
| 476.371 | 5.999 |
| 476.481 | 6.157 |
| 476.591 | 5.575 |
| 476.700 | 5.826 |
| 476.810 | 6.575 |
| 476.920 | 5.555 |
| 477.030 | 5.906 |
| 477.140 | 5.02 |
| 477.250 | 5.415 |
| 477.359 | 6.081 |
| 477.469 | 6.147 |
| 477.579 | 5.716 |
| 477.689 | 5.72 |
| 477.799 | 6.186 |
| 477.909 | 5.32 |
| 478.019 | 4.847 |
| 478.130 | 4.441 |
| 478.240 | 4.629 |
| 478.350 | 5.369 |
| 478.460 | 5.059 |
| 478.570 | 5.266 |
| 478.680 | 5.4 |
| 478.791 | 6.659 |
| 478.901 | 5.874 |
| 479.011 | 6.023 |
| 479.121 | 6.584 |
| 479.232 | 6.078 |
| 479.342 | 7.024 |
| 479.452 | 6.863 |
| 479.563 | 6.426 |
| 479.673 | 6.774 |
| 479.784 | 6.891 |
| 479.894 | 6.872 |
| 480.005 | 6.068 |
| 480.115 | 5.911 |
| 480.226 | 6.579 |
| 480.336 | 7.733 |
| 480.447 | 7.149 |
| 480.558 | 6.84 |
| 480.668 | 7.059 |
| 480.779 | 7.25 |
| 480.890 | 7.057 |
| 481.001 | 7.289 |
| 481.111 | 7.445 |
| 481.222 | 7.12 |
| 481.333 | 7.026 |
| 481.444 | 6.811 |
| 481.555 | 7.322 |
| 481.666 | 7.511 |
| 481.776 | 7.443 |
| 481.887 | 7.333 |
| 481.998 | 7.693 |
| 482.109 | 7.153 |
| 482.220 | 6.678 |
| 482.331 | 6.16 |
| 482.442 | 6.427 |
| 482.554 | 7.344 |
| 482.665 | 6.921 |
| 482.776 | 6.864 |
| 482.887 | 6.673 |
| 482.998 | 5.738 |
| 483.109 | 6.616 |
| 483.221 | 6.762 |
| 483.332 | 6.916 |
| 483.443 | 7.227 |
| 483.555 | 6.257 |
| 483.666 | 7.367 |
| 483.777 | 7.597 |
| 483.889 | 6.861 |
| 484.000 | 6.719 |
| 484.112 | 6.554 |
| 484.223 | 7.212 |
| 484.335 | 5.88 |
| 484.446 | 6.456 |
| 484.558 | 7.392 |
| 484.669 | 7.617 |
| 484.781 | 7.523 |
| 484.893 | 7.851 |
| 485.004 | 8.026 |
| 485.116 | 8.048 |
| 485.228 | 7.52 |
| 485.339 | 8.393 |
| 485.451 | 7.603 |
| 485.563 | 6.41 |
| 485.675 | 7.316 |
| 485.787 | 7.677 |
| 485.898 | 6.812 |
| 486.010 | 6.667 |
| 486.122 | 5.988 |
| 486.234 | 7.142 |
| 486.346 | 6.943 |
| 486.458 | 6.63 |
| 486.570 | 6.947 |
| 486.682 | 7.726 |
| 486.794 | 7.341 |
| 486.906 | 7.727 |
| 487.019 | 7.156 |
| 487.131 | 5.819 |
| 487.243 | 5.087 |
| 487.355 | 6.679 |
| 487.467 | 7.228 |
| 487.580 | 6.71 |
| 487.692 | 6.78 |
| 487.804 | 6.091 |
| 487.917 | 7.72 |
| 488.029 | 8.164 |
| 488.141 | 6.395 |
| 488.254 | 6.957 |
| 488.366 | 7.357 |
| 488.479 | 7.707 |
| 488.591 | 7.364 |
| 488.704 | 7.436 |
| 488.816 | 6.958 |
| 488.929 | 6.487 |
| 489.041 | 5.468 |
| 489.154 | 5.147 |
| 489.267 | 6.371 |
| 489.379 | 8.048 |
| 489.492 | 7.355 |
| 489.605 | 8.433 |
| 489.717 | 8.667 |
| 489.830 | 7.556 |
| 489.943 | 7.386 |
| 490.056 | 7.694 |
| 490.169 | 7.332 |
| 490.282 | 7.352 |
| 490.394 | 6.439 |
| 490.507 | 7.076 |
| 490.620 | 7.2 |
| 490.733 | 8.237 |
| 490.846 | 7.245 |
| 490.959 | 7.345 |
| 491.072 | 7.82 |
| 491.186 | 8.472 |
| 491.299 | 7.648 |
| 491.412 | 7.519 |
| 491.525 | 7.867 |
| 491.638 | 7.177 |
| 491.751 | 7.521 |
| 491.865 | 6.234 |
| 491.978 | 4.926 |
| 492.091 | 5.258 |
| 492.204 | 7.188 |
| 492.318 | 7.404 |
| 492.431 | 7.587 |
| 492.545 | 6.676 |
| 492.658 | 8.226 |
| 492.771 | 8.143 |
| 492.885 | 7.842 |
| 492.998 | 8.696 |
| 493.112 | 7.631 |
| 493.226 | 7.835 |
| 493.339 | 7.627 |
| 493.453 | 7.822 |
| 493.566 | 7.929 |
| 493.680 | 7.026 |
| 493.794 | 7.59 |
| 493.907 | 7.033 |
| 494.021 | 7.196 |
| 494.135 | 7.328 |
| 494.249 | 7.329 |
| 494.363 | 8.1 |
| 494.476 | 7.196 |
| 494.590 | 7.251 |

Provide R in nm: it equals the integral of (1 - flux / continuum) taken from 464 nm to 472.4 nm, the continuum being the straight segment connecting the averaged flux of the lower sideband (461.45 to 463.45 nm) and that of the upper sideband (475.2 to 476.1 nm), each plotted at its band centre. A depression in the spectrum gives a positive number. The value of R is -0.47 nm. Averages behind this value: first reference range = 7.55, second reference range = 6.69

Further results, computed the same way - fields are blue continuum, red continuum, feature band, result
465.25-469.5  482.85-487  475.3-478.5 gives 0.62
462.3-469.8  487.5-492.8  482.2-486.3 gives 0.16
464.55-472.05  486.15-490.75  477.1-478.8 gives 0.43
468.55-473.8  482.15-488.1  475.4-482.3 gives 0.79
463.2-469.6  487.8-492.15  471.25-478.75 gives 0.69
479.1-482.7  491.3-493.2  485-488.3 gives 0.03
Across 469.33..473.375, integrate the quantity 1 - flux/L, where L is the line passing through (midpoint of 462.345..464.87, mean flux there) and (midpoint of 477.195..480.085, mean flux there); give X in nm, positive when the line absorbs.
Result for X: -0.46 nm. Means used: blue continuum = 7.65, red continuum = 5.91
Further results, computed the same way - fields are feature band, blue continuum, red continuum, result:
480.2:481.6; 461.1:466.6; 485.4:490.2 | 0.011 nm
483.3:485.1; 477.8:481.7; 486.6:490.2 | -0.097 nm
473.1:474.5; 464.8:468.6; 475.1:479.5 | -0.153 nm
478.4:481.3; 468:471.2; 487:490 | 0.227 nm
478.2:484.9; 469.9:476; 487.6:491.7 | 0.525 nm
